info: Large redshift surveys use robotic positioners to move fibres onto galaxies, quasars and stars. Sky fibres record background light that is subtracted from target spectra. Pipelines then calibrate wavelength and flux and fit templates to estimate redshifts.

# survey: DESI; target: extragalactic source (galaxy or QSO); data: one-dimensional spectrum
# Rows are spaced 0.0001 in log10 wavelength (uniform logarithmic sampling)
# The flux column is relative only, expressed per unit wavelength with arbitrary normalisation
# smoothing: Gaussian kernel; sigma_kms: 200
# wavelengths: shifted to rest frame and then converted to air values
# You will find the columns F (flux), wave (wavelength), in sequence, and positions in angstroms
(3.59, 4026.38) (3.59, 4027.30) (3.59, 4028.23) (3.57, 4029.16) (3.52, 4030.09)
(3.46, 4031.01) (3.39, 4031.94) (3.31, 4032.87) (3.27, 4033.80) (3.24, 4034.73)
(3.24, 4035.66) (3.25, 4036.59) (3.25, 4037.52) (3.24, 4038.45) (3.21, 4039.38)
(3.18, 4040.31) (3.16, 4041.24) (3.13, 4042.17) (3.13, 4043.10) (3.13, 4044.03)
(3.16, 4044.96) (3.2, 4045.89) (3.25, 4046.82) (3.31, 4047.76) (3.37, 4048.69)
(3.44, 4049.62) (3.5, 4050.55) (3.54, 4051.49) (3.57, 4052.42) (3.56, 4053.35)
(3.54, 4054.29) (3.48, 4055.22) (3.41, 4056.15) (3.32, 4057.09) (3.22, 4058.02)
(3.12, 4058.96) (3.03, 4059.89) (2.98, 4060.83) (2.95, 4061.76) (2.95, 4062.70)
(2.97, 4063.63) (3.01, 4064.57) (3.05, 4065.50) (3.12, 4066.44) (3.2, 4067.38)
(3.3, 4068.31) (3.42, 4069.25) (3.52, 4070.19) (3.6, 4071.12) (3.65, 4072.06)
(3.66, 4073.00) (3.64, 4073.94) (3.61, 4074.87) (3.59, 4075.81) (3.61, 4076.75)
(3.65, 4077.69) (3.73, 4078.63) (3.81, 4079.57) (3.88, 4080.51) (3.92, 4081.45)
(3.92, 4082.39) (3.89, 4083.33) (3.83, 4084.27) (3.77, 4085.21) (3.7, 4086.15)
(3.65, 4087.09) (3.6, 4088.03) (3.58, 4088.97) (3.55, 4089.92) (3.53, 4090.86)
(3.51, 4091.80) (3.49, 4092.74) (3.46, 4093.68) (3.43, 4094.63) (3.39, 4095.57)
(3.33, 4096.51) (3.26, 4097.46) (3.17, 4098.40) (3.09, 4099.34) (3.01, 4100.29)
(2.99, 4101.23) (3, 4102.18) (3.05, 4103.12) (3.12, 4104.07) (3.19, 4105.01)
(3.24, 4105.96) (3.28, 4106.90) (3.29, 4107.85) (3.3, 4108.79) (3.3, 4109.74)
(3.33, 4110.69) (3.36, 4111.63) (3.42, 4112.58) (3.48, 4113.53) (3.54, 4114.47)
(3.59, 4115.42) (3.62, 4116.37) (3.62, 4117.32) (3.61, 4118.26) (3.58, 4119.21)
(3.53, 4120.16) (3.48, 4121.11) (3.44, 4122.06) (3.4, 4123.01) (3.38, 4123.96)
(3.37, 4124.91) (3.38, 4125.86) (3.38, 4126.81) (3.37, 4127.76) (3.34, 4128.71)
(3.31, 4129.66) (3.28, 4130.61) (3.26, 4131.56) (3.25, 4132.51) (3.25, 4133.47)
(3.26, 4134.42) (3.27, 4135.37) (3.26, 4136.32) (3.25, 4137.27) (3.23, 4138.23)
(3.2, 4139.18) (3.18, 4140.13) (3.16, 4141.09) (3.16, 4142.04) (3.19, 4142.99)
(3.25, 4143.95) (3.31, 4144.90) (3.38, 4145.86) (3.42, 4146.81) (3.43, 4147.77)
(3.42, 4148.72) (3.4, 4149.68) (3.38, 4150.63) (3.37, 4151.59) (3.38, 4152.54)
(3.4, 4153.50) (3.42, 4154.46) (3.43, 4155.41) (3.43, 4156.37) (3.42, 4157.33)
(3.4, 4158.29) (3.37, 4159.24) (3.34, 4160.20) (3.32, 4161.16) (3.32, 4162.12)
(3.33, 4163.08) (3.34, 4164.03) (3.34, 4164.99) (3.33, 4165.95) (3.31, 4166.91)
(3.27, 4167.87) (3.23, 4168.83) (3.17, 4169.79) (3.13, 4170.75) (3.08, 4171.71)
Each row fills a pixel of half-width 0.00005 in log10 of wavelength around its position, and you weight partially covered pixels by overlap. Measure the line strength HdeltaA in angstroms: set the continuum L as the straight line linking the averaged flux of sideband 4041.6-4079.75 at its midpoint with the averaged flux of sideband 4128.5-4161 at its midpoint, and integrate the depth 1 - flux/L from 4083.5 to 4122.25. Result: -0.9 angstroms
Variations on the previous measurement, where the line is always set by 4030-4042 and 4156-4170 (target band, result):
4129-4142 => 0.3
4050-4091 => -2.4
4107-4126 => -0.8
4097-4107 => 0.6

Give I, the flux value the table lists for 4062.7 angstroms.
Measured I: 2.95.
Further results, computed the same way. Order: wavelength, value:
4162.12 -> 3.32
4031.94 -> 3.39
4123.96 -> 3.38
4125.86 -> 3.38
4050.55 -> 3.5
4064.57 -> 3.01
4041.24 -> 3.16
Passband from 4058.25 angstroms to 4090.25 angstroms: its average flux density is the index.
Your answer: 3.48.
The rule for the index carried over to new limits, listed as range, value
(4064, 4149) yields 3.41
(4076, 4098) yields 3.63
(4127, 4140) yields 3.27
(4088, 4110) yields 3.29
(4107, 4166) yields 3.36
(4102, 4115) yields 3.29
